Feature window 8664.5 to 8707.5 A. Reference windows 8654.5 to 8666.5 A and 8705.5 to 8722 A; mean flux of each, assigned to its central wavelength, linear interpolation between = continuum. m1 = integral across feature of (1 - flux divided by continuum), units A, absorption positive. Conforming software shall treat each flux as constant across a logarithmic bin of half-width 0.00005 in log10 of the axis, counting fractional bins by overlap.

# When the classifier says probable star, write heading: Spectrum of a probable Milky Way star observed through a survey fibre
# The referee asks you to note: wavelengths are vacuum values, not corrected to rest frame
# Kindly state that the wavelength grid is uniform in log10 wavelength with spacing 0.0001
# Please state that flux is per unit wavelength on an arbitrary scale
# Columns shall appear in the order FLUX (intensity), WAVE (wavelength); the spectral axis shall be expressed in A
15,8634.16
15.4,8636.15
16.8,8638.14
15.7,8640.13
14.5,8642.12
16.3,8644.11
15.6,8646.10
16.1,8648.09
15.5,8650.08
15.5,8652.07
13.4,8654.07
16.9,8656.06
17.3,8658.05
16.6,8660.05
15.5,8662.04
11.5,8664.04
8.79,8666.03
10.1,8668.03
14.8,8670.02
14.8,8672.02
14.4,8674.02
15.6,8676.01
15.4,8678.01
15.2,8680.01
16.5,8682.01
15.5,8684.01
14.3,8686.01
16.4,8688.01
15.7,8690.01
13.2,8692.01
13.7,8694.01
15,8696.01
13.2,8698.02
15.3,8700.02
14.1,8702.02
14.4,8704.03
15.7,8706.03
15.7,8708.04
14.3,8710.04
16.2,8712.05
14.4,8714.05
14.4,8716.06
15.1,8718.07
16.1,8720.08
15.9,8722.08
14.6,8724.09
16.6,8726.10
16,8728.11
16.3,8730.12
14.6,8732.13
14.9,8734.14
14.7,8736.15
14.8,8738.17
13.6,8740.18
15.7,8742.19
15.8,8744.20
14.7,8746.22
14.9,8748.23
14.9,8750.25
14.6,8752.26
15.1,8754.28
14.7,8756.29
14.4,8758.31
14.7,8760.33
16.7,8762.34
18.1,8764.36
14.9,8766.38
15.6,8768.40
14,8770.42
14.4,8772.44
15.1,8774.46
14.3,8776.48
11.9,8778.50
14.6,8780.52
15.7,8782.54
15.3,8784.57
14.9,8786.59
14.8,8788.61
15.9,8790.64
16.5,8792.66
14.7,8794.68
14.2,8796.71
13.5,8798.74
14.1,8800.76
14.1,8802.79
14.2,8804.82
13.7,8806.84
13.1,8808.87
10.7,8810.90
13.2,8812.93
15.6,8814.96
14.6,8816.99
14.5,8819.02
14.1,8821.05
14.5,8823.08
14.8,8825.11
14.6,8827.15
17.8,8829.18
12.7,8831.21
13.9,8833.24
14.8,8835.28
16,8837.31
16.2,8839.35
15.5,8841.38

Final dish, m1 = 1.7 A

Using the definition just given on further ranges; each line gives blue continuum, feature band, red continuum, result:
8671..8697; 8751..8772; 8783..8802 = -0.4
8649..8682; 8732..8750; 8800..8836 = -0.7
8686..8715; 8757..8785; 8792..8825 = -1.3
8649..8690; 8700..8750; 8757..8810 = -1.4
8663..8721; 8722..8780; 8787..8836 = -2.5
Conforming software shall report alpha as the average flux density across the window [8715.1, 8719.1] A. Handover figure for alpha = 14.7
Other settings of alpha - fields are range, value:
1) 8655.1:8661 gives 16.9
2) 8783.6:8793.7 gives 15.5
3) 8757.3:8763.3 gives 15.3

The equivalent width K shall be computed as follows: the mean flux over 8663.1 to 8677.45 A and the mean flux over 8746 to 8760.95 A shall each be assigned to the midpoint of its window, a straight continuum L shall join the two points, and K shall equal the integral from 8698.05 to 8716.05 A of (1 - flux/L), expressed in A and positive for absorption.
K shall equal -1.5 A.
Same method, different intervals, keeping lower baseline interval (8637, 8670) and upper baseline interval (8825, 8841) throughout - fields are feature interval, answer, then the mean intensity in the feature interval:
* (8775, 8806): 1.0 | 14.6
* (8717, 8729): -0.6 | 15.7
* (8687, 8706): 0.3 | 14.6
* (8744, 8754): 0.0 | 14.9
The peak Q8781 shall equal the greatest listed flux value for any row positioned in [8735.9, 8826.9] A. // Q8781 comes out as 18.1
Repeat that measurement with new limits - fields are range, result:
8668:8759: 16.6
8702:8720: 16.2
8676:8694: 16.5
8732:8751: 15.8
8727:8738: 16.3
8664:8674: 14.8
